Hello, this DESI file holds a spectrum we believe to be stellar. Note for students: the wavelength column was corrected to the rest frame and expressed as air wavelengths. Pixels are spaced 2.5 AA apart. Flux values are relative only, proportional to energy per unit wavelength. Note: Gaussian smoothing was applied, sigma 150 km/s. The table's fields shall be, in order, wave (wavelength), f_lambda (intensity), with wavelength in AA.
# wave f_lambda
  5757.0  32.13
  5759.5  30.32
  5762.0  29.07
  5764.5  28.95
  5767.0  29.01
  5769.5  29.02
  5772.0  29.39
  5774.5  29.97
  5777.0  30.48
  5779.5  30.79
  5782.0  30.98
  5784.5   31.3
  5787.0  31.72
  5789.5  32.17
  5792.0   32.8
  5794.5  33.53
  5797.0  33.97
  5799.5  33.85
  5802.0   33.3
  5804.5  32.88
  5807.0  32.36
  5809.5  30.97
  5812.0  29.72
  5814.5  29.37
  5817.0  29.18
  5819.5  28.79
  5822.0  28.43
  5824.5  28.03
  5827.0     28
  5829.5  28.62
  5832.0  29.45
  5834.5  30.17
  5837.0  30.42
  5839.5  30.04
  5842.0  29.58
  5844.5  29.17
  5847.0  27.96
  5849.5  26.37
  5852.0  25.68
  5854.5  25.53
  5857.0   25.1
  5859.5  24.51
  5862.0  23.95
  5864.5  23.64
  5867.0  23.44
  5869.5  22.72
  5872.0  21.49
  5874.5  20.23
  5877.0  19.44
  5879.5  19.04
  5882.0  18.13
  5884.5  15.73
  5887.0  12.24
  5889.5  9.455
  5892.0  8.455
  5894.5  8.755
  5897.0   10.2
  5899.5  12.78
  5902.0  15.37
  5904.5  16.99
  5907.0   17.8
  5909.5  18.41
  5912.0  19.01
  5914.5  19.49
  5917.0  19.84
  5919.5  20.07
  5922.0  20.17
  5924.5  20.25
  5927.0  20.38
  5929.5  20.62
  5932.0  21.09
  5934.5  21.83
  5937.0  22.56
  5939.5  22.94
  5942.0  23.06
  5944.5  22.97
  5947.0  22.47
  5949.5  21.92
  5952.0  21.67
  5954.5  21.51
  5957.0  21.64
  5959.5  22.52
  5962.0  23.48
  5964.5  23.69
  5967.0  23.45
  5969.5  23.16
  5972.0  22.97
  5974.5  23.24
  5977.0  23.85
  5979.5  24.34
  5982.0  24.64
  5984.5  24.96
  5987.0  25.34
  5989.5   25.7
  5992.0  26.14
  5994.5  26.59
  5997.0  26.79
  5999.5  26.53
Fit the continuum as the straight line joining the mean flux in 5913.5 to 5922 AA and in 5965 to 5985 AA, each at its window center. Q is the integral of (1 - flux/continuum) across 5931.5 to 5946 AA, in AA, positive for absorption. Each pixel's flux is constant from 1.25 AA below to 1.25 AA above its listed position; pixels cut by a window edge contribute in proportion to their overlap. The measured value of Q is -0.8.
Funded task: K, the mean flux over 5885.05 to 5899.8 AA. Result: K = 10.4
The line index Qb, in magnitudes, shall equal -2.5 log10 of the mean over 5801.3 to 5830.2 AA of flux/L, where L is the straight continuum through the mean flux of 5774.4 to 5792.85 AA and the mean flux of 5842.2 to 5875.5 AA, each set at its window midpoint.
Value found -0.05 mag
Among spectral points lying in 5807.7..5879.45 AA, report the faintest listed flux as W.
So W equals 19.44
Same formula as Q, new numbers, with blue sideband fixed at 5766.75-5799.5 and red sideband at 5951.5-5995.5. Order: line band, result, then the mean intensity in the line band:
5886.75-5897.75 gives 7.10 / 9.58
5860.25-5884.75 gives 5.97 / 21.1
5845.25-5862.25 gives 1.65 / 25.8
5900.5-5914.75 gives 4.74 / 17.6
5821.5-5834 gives 0.41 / 28.6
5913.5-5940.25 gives 5.05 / 20.8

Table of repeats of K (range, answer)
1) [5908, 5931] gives 19.8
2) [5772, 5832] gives 30.9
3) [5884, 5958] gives 18.3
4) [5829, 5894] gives 22.9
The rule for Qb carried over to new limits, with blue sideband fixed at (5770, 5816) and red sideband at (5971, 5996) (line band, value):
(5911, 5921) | 0.35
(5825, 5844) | 0.03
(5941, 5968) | 0.15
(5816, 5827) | 0.08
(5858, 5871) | 0.22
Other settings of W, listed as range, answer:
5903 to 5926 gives 16.99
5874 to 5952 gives 8.455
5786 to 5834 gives 28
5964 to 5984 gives 22.97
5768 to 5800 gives 29.02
